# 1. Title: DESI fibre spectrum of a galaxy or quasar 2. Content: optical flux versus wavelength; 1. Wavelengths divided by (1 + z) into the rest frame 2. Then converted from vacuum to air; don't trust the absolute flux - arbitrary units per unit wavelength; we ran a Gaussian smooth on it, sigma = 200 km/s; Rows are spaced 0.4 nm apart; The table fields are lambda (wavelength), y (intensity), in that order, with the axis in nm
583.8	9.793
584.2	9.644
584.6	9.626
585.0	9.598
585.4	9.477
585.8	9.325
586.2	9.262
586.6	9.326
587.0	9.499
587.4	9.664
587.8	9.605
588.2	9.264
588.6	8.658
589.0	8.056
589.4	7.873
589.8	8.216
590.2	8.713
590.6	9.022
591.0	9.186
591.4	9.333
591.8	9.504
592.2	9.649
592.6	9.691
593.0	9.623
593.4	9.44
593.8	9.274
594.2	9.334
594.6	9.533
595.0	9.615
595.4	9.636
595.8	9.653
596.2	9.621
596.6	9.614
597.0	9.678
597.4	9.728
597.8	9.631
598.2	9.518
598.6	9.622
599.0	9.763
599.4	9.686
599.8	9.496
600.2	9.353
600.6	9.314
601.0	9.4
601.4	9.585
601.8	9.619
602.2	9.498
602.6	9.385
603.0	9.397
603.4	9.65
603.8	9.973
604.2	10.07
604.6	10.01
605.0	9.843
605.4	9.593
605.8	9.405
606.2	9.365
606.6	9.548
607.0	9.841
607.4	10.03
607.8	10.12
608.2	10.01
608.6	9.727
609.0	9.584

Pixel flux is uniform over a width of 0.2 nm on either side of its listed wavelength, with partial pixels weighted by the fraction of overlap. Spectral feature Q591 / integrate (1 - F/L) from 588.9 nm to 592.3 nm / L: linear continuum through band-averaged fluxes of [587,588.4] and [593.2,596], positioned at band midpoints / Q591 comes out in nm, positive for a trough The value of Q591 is 0.24 nm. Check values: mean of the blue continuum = 9.51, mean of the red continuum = 9.5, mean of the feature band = 8.84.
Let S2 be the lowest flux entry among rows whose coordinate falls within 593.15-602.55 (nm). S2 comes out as 9.274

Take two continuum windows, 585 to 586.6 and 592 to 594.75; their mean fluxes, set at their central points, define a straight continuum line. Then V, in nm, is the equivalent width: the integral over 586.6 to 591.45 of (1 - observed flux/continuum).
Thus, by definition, 0.26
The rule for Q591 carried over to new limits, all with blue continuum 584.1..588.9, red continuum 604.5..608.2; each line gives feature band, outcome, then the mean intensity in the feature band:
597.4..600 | 0.00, 9.63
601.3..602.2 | 0.01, 9.58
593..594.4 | 0.02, 9.39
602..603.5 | 0.03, 9.47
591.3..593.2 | -0.02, 9.57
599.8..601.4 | 0.04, 9.4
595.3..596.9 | -0.01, 9.63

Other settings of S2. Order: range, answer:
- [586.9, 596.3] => 7.873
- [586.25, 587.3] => 9.326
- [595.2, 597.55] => 9.614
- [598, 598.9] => 9.518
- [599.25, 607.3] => 9.314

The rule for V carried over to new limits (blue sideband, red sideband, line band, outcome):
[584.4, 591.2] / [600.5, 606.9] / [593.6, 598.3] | -0.109 nm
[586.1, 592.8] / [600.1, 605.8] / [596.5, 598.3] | -0.046 nm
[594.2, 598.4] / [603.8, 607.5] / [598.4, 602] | 0.048 nm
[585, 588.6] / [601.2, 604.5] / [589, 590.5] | 0.183 nm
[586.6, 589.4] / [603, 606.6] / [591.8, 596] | -0.119 nm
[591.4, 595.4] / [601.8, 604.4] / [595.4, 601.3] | 0.005 nm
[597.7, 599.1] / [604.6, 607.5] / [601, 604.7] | -0.004 nm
